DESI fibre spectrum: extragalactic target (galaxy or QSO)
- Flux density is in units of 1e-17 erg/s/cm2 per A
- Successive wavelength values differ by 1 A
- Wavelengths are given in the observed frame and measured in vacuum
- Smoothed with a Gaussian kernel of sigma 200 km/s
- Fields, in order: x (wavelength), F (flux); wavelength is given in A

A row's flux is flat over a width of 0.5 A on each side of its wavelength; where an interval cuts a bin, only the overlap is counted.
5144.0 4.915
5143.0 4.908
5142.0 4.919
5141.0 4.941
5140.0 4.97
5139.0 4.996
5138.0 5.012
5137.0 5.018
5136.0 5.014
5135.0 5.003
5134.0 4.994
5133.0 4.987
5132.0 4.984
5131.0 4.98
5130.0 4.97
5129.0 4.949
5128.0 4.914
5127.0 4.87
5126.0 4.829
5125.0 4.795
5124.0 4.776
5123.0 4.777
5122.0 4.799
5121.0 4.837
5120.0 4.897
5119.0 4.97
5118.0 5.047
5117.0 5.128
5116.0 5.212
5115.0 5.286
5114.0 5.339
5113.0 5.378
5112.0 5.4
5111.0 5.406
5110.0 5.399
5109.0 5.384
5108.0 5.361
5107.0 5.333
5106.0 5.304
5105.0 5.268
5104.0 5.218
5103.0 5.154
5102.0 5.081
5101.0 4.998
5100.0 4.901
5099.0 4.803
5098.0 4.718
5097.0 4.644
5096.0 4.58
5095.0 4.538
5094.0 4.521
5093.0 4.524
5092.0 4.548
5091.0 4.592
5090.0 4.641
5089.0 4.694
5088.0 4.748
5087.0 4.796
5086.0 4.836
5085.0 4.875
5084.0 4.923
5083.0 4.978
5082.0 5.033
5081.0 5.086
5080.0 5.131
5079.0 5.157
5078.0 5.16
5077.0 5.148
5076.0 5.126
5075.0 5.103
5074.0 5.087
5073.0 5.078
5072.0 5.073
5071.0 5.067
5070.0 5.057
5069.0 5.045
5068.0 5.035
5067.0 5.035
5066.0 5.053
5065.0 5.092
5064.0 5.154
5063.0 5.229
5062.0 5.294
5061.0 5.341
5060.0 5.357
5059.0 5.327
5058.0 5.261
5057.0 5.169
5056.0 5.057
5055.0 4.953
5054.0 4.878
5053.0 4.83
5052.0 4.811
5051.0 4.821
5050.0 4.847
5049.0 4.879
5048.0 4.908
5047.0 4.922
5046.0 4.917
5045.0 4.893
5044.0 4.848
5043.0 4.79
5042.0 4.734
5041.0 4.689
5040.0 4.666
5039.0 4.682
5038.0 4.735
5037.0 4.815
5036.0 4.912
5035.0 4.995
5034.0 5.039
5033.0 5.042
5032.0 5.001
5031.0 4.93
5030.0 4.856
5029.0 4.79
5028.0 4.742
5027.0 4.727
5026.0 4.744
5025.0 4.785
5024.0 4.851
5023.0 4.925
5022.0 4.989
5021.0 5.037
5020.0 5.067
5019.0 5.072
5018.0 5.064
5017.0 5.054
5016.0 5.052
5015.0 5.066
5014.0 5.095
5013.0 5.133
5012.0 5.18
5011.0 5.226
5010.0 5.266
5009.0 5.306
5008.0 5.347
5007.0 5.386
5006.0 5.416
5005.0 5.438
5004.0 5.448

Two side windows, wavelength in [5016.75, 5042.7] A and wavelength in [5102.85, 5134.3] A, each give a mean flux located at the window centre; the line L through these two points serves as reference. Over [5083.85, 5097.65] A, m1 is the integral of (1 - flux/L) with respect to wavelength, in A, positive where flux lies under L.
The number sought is 1.0 A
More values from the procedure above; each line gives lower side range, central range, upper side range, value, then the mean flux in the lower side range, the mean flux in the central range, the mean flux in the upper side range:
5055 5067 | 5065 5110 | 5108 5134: 1.4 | 5.19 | 4.97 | 5.06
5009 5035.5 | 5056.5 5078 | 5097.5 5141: -0.5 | 5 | 5.15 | 5.06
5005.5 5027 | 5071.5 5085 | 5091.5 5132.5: -0.1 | 5.09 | 5.08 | 5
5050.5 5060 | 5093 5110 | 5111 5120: 0.6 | 5.03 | 4.99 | 5.21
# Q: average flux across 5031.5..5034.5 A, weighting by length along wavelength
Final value 5.03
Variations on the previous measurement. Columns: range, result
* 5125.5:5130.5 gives 4.91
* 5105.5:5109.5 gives 5.35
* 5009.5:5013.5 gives 5.2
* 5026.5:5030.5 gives 4.78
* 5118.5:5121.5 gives 4.9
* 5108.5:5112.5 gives 5.4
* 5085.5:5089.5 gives 4.77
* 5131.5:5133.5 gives 4.99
